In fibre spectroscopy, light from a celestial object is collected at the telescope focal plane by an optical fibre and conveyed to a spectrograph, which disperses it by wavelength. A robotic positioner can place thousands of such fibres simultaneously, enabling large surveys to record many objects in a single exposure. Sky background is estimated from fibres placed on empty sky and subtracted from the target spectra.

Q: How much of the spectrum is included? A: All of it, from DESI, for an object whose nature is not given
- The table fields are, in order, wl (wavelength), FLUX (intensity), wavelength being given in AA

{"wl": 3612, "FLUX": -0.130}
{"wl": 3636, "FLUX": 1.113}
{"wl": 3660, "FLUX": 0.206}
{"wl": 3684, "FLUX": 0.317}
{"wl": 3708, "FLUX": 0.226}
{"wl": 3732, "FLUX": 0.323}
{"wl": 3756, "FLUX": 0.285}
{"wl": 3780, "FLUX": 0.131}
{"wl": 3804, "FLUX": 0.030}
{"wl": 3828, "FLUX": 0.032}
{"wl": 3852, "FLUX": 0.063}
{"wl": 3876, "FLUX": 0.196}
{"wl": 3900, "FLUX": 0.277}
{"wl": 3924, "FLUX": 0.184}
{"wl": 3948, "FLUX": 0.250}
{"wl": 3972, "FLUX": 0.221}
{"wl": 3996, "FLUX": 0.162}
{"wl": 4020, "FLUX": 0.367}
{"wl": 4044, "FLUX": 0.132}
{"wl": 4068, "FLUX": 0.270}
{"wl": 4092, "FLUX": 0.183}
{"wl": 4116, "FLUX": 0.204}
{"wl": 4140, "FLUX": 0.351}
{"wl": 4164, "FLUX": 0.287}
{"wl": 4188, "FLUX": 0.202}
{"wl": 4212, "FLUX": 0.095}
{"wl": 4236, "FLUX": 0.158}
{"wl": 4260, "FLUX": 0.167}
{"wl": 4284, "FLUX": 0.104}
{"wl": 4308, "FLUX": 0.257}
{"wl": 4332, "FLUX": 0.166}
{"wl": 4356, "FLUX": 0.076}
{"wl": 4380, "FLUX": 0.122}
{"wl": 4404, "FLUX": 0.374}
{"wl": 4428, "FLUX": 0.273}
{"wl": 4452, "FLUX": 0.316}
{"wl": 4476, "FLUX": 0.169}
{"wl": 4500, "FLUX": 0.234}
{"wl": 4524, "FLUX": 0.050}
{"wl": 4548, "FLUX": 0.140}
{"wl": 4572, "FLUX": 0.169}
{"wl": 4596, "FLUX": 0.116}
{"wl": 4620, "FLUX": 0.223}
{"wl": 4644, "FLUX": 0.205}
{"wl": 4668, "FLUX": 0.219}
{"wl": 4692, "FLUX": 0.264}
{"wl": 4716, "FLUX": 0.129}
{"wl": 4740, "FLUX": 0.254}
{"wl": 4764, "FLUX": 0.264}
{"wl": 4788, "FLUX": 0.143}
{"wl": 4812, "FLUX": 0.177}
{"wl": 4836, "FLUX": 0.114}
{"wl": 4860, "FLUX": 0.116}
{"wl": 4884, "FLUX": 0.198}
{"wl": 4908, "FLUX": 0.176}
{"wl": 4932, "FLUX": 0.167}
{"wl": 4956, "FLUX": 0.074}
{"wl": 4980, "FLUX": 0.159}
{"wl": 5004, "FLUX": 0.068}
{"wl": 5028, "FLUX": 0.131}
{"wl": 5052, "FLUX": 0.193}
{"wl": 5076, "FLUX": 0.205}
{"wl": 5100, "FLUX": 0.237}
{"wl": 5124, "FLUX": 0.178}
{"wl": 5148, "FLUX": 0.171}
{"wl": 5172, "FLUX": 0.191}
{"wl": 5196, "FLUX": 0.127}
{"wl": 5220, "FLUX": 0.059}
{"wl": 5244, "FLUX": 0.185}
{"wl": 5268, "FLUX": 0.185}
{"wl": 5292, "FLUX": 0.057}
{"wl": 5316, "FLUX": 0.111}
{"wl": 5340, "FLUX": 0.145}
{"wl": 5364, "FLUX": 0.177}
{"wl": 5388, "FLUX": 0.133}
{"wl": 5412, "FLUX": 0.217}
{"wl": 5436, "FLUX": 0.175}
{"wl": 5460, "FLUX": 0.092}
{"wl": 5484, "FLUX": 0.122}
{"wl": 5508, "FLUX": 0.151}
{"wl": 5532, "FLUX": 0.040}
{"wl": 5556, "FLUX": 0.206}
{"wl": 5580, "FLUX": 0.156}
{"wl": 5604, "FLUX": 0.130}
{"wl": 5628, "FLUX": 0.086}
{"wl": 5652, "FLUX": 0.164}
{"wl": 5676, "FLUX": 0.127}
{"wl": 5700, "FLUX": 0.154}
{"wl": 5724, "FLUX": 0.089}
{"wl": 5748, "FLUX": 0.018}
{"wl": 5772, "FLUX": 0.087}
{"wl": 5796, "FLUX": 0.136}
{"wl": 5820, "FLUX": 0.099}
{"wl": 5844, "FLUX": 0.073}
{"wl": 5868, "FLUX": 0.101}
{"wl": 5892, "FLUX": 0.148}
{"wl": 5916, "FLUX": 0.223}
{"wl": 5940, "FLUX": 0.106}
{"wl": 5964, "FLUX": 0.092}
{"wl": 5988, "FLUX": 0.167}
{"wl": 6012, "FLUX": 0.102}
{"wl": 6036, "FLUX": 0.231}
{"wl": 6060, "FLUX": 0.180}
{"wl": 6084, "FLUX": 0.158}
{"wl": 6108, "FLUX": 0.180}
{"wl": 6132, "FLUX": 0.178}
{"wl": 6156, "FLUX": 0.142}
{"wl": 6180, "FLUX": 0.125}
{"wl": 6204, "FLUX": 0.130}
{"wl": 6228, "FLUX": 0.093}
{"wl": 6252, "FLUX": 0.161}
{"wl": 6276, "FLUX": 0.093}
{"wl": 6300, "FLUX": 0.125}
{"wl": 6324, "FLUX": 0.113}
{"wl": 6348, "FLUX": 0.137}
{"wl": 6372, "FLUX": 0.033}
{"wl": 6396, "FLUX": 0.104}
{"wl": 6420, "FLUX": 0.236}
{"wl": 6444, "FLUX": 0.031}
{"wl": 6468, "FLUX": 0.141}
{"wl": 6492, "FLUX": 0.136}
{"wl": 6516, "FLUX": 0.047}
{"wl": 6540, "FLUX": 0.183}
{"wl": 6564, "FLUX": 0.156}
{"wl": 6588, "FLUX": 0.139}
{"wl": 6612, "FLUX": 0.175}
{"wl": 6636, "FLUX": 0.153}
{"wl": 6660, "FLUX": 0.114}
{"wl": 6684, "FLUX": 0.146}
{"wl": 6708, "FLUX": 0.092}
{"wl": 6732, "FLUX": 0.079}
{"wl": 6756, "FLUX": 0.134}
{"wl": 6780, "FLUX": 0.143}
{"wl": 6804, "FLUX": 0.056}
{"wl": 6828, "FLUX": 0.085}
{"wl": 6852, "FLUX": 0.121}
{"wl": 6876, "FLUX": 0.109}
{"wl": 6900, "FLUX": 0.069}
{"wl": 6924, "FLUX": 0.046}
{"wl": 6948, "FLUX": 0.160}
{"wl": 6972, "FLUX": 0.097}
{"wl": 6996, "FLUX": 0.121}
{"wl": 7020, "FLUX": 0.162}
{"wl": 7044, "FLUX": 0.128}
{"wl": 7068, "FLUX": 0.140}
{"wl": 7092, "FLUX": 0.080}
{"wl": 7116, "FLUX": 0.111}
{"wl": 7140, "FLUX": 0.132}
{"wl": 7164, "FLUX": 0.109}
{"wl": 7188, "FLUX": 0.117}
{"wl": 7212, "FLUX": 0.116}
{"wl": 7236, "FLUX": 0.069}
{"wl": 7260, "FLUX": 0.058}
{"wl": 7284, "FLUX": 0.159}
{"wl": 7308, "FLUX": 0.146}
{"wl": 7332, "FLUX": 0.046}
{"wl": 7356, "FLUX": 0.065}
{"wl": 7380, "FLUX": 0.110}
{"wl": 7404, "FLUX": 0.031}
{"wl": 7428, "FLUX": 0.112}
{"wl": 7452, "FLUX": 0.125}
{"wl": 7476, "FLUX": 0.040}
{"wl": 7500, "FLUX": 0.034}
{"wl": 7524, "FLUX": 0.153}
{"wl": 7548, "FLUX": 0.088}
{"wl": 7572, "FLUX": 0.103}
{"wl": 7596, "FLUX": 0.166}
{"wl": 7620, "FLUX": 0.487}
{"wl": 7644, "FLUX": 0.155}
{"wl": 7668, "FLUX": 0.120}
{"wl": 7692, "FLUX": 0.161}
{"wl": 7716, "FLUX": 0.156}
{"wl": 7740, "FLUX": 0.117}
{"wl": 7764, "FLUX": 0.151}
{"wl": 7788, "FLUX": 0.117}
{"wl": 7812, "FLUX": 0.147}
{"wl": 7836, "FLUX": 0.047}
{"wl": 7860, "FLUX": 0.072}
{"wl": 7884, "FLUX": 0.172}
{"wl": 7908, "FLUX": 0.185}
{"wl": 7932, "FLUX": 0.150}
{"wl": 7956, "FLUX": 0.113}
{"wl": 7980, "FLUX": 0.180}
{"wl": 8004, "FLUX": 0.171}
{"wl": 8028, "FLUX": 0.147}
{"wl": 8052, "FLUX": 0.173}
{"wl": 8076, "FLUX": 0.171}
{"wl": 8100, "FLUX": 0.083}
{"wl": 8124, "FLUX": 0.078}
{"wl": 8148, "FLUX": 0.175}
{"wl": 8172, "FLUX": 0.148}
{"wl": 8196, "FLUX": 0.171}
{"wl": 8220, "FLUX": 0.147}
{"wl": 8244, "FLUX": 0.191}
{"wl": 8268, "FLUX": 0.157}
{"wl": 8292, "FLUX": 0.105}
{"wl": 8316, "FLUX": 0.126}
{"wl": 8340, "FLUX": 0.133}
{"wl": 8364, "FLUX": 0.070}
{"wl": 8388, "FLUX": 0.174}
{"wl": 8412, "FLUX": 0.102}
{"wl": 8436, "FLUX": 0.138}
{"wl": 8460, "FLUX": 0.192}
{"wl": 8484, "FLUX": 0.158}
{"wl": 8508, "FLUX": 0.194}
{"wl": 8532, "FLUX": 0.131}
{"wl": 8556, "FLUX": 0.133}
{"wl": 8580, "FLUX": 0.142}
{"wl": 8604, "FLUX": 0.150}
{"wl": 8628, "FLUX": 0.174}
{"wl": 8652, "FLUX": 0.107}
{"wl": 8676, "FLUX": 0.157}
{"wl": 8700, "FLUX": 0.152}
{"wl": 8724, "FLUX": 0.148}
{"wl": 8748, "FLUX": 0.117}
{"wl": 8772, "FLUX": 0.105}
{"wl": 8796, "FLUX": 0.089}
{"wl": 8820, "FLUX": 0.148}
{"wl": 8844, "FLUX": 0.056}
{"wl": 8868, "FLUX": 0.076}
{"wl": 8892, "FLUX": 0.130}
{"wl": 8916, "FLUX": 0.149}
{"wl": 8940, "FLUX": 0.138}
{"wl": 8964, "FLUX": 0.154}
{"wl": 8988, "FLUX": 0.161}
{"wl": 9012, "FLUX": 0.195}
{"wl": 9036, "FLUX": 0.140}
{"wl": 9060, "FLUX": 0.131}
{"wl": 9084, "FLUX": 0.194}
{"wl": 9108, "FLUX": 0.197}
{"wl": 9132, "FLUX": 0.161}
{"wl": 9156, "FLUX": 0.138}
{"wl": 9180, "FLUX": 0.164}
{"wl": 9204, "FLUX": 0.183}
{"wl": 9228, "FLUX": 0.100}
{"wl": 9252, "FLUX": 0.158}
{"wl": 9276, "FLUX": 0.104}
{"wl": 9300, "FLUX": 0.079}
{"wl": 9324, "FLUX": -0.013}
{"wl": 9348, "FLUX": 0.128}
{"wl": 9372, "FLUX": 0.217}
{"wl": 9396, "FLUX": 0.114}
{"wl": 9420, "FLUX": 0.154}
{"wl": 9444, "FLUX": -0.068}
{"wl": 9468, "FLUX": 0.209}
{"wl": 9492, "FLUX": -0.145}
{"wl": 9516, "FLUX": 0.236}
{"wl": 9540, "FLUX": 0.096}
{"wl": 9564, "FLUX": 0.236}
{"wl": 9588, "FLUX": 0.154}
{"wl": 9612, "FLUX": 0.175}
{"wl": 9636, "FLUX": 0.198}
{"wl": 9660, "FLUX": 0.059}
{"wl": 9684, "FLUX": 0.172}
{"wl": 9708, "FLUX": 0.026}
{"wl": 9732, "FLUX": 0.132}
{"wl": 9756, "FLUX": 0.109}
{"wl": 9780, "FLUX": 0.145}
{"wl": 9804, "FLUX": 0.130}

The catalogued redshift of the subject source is 1.04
